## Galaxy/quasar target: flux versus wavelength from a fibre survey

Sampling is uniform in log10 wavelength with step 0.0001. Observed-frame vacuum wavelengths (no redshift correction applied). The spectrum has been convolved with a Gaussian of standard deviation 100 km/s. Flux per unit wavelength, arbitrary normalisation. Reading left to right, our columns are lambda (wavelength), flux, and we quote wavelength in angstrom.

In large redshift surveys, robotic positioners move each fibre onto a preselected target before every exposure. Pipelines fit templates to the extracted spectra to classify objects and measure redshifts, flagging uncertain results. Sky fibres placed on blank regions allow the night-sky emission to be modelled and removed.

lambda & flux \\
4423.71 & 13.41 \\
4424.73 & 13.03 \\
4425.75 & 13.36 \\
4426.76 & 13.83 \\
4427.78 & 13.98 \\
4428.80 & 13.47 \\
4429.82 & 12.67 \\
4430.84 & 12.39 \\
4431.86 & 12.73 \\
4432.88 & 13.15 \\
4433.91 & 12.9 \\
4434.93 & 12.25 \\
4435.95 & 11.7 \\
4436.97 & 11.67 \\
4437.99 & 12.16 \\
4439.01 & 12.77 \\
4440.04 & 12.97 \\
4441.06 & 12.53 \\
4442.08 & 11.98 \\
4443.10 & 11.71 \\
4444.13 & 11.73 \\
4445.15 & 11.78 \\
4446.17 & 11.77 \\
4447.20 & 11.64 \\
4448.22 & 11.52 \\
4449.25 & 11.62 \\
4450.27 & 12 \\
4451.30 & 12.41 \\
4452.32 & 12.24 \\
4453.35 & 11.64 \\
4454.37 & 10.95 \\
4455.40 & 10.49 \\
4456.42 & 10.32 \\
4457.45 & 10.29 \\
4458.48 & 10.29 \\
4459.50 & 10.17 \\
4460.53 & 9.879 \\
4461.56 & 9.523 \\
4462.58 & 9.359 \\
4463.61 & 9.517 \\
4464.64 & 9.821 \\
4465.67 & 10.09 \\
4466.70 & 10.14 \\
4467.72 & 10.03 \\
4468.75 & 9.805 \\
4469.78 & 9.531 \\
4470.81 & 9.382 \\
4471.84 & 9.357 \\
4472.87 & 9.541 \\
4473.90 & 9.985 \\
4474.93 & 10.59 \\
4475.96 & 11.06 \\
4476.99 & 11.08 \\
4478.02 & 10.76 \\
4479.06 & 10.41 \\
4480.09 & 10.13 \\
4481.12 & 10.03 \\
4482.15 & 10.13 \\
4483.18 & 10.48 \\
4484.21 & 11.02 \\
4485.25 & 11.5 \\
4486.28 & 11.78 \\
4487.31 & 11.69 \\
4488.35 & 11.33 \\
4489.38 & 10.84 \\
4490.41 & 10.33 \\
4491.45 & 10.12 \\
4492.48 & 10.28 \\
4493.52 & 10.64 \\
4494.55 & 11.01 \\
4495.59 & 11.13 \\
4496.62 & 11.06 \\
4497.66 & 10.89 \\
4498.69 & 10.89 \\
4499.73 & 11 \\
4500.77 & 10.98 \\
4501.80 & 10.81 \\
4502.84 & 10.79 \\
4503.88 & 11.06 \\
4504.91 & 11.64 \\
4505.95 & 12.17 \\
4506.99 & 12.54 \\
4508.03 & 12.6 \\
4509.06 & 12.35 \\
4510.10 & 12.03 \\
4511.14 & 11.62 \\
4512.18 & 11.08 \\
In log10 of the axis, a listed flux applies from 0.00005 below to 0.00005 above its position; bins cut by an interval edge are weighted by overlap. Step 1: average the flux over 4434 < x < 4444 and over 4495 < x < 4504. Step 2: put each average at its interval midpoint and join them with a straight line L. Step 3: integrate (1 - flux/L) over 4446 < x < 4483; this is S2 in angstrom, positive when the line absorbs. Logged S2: 3.8 angstrom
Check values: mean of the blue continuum 12.2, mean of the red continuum 10.9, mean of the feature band 10.5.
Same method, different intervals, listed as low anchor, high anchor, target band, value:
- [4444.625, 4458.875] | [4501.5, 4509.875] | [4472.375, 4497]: 1.94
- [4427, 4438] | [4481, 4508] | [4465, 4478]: 1.76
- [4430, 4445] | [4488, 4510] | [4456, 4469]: 2.10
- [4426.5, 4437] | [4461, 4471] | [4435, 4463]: -0.31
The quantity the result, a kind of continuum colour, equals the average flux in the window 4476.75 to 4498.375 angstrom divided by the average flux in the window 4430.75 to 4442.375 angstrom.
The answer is 0.87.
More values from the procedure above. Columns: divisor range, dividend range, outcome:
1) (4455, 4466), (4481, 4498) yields 1.09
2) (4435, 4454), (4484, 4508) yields 0.93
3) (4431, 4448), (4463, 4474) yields 0.80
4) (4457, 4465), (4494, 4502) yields 1.11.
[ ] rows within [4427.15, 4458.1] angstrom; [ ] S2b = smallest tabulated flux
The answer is 10.29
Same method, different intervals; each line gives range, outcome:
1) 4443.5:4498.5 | 9.357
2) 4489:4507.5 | 10.12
